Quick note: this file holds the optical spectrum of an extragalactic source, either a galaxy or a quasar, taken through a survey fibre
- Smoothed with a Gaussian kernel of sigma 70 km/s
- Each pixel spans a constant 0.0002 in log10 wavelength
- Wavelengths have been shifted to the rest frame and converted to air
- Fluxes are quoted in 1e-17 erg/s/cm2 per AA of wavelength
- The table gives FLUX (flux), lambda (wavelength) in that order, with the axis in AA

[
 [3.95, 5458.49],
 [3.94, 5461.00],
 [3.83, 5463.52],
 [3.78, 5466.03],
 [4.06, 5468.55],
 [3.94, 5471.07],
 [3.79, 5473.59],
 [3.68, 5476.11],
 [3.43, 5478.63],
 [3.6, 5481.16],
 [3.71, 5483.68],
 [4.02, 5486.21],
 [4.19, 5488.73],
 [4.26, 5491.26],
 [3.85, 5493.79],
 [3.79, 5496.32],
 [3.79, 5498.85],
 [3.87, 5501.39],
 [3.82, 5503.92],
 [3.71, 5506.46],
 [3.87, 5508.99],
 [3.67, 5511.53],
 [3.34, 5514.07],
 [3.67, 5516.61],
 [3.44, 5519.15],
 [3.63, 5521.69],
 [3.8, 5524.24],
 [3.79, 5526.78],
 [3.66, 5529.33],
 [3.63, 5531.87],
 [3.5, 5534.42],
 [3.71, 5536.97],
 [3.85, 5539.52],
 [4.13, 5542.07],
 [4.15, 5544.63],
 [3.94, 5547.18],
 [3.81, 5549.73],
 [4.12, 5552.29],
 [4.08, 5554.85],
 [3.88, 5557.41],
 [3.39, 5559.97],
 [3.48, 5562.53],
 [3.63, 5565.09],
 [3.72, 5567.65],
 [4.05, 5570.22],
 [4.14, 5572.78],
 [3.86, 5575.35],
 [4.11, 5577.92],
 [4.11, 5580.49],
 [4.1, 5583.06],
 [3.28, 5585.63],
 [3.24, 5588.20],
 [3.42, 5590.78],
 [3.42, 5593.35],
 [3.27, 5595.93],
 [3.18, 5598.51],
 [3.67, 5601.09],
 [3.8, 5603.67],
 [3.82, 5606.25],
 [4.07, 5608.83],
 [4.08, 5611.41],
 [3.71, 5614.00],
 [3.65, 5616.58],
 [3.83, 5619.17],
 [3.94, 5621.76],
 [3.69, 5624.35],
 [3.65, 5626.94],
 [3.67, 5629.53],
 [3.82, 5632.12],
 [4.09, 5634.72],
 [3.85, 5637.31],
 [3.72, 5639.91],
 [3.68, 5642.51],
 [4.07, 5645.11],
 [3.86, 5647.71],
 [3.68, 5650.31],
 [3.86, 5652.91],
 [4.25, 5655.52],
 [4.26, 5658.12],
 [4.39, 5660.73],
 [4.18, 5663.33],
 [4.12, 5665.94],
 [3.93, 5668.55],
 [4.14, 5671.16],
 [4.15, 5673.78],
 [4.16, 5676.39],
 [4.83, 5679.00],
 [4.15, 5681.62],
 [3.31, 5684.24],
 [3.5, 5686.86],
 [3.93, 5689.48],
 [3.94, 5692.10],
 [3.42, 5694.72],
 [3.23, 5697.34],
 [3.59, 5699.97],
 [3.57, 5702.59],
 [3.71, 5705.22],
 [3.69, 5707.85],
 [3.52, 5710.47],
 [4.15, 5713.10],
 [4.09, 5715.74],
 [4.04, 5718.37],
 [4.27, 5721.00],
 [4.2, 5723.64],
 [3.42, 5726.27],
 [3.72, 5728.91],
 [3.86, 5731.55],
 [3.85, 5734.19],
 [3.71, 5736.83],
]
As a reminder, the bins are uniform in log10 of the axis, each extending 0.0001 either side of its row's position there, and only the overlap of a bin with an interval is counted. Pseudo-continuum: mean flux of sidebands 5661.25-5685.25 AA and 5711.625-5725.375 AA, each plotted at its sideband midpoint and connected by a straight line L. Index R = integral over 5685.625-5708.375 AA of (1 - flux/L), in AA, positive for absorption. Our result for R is 2.8 AA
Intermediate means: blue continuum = 4.13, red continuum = 4.12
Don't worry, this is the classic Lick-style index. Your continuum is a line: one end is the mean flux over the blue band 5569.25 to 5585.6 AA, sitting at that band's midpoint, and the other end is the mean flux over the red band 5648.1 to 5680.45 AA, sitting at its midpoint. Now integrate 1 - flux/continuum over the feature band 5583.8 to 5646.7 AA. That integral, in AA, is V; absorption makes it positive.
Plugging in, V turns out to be 5.8 AA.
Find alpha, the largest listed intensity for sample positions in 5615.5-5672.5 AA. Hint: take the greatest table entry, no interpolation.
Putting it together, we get 4.39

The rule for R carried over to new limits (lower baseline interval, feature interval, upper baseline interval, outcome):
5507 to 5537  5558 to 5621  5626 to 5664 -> 1.5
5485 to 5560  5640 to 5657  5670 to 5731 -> -0.2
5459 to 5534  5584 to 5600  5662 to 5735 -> 2.1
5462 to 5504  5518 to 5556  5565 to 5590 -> 0.2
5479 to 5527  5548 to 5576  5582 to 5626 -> -1.0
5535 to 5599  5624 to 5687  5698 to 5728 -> -2.8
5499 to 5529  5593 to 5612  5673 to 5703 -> 0.5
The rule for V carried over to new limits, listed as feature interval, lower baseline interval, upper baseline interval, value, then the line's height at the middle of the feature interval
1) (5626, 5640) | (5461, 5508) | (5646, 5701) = 0.4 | 3.93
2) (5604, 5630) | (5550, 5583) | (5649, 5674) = 1.2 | 4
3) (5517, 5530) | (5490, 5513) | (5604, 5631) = 0.6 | 3.84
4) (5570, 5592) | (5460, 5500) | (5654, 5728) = 0.5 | 3.89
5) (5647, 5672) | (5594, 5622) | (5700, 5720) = -2.0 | 3.77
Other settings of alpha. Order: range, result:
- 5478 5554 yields 4.26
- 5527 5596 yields 4.15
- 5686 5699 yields 3.94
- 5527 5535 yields 3.66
